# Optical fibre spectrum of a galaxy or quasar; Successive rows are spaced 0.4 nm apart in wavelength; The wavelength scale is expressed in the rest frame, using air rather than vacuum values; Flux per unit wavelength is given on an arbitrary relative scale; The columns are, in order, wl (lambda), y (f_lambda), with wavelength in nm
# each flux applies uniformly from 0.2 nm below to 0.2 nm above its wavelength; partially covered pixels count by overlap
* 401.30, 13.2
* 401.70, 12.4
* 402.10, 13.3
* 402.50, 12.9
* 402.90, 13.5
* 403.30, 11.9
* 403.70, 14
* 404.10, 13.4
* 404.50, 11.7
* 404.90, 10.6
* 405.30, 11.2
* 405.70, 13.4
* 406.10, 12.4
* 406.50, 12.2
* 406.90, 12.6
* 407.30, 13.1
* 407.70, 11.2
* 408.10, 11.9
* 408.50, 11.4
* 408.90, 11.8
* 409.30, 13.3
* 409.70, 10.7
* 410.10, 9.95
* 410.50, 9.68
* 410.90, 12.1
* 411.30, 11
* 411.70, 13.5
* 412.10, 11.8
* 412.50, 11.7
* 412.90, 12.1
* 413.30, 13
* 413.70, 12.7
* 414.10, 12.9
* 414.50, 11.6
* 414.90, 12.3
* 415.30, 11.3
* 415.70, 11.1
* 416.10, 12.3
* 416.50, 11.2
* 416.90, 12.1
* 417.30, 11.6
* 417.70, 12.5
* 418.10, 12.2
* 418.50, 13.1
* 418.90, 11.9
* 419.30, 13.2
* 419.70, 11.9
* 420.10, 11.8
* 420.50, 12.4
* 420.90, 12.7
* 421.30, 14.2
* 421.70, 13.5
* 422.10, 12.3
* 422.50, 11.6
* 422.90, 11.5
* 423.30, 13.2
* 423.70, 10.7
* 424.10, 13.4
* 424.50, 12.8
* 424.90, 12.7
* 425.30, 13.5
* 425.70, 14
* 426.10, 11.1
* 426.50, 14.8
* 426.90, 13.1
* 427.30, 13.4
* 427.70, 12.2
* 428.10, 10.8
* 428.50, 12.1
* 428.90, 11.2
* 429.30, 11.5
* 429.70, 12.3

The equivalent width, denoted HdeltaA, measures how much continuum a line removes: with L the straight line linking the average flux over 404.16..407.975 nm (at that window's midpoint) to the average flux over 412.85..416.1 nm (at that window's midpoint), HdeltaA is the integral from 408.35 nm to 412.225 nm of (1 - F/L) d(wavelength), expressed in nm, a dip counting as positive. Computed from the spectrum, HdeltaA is 0.19 nm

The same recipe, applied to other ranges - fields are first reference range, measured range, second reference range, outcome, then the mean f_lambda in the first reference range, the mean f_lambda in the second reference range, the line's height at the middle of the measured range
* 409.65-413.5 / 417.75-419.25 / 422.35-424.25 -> -0.08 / 11.6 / 12.1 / 11.9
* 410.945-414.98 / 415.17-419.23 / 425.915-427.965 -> 0.15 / 12.3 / 12.9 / 12.4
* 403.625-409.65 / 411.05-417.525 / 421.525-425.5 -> 0.17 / 12.2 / 12.5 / 12.3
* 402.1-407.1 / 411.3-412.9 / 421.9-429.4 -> 0.04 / 12.5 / 12.4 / 12.5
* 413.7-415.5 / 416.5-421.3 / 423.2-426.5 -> 0.02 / 12.1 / 12.8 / 12.4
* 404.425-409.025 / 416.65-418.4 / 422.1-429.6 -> 0.01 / 12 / 12.4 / 12.2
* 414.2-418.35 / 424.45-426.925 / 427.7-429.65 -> -0.33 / 11.9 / 11.6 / 11.6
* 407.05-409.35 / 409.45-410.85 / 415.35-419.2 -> 0.19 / 12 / 12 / 12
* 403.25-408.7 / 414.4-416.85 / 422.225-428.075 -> 0.15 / 12.2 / 12.7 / 12.4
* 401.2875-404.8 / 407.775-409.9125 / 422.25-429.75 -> 0.16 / 12.8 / 12.4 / 12.7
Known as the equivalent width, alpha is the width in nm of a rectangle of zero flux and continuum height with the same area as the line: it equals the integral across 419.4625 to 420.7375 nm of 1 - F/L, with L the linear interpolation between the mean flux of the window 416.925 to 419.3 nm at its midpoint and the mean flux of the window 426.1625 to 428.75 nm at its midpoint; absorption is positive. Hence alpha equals 0.03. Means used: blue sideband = 12.3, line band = 12.1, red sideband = 12.6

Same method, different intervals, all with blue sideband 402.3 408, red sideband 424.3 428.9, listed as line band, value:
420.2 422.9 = 0.00 nm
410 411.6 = 0.20 nm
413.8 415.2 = 0.04 nm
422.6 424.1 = 0.08 nm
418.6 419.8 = 0.02 nm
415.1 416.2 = 0.09 nm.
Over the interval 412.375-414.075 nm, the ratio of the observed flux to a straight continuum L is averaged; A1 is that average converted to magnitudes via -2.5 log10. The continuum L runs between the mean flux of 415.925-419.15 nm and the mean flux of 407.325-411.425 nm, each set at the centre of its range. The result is -0.06 mag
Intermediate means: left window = 11.4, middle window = 12.5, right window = 12.1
